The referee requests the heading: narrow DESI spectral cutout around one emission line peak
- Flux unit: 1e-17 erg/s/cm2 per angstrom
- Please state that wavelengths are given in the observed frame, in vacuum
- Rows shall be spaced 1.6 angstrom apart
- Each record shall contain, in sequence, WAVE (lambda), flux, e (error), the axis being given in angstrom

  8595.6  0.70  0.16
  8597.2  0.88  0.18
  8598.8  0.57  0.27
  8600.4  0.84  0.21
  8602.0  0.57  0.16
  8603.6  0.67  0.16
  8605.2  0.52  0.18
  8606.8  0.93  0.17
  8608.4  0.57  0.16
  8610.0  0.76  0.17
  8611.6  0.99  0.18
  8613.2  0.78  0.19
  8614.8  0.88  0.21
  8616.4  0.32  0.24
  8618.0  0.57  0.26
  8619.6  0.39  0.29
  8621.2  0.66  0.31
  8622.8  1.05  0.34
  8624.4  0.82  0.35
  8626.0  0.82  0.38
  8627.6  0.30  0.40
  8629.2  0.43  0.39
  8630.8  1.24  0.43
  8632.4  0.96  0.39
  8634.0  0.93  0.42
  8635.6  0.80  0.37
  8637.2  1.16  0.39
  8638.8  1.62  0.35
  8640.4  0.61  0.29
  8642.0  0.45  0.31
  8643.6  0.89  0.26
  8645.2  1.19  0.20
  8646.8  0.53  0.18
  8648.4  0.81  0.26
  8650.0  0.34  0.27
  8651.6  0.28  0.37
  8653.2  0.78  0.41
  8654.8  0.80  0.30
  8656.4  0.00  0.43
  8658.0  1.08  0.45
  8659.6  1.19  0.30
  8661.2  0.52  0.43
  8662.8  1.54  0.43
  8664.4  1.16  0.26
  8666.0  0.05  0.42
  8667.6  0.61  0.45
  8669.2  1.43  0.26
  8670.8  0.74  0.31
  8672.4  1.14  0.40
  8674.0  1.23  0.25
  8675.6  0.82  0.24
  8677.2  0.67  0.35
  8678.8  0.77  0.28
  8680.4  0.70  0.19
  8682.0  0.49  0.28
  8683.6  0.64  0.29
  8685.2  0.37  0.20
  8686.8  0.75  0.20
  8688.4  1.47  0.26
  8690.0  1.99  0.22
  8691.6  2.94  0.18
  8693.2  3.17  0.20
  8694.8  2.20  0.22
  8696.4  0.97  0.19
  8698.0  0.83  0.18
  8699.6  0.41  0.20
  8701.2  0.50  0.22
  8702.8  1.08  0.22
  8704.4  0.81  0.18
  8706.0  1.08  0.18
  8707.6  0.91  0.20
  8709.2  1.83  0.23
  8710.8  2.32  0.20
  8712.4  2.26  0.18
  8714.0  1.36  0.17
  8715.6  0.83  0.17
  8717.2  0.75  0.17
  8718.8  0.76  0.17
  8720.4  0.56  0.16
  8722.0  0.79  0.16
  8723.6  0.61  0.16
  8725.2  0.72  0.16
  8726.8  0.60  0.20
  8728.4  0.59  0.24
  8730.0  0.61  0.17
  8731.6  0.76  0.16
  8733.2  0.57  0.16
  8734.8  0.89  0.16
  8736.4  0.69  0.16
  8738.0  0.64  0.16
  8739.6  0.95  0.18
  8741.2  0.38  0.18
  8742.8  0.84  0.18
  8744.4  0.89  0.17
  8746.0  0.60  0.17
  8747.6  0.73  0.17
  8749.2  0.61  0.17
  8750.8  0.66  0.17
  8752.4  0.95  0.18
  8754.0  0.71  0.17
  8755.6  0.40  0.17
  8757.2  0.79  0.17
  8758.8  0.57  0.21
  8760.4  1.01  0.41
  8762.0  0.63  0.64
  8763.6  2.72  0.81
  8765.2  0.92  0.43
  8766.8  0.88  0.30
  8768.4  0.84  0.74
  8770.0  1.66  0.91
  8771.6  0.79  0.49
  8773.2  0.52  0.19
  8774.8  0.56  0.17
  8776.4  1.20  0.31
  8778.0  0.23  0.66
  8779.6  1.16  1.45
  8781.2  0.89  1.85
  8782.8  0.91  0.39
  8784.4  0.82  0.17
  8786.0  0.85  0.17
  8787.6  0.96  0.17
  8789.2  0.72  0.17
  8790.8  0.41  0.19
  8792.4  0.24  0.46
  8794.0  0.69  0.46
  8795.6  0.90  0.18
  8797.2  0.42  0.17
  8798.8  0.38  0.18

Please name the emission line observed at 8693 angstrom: [S II] 6716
